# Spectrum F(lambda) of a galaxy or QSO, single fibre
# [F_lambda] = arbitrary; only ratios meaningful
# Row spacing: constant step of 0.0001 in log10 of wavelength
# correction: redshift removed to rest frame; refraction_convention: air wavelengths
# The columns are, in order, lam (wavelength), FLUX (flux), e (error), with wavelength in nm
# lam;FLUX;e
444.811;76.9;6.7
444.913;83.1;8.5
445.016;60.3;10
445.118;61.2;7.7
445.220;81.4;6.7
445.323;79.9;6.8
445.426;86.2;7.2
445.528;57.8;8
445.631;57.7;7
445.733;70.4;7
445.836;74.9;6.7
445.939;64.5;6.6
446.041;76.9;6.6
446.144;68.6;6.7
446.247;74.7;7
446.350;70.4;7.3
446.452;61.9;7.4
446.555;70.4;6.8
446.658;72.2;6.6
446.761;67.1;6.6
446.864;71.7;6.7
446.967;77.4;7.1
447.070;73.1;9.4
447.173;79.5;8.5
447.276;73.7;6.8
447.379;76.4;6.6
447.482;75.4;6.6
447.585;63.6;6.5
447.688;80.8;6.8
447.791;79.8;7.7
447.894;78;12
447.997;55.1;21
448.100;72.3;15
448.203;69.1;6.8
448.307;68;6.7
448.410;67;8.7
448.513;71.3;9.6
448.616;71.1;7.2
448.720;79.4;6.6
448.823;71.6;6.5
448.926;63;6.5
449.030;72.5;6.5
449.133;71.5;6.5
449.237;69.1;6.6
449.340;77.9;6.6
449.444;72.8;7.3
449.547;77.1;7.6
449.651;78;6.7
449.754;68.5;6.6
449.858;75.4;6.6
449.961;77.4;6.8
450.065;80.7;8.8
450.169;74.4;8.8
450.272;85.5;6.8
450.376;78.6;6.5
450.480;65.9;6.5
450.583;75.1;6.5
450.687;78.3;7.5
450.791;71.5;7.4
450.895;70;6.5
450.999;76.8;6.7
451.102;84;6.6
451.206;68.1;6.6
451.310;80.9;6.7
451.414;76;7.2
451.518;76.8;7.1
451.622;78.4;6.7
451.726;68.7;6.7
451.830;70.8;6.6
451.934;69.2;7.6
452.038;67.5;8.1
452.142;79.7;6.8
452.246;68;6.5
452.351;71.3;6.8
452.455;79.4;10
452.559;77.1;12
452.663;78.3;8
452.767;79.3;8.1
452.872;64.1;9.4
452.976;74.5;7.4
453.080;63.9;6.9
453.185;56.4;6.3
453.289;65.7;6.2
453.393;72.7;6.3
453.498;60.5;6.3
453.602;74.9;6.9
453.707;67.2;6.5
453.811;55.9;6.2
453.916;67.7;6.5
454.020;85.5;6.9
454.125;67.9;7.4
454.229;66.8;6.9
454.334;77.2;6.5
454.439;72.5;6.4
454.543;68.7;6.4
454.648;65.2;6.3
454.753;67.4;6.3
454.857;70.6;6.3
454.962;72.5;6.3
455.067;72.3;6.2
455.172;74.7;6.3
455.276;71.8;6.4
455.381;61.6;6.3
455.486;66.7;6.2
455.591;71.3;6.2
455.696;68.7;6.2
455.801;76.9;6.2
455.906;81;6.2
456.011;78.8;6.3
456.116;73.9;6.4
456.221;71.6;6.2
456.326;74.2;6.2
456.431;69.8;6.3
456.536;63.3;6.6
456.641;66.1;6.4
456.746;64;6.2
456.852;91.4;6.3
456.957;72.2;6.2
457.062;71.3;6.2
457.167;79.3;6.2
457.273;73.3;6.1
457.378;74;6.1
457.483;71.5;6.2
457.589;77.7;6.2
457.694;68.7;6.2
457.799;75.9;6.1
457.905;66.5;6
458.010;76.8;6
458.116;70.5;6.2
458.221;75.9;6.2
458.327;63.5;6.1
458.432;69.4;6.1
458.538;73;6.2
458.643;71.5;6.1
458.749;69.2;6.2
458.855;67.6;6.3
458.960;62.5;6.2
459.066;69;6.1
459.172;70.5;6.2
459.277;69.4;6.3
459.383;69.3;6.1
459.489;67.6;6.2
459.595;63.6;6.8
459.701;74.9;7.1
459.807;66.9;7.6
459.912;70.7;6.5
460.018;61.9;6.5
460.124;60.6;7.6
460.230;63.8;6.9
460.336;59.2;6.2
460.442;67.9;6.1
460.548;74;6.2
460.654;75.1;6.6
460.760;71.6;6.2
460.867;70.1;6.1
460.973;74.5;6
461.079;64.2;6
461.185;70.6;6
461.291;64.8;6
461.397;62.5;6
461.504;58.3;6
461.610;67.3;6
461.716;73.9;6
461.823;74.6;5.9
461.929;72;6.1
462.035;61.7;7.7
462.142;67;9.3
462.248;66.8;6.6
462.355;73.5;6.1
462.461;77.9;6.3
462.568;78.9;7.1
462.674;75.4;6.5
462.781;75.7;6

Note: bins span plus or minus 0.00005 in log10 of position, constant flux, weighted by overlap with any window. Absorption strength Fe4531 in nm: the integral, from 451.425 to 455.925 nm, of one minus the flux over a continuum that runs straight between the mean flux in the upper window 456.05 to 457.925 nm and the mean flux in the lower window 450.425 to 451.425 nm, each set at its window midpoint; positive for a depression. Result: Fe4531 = 0.18 nm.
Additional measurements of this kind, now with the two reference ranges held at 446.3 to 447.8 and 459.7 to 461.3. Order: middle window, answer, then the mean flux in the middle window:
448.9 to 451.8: -0.132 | 74.8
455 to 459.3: -0.151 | 71.7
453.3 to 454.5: 0.010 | 69.8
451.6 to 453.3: -0.011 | 71.3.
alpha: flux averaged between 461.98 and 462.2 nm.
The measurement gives 64.5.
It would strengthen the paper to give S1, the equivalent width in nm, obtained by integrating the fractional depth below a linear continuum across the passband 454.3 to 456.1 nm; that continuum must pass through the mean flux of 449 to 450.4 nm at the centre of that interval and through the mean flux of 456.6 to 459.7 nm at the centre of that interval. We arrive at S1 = 0.03 nm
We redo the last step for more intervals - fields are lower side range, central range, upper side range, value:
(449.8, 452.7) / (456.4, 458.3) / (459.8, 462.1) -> -0.060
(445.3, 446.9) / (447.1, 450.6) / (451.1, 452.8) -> -0.056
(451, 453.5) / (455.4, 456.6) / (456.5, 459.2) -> -0.005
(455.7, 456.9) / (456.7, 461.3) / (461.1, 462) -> 0.023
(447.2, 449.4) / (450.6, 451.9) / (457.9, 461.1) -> -0.071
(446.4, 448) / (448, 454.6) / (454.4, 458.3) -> 0.013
